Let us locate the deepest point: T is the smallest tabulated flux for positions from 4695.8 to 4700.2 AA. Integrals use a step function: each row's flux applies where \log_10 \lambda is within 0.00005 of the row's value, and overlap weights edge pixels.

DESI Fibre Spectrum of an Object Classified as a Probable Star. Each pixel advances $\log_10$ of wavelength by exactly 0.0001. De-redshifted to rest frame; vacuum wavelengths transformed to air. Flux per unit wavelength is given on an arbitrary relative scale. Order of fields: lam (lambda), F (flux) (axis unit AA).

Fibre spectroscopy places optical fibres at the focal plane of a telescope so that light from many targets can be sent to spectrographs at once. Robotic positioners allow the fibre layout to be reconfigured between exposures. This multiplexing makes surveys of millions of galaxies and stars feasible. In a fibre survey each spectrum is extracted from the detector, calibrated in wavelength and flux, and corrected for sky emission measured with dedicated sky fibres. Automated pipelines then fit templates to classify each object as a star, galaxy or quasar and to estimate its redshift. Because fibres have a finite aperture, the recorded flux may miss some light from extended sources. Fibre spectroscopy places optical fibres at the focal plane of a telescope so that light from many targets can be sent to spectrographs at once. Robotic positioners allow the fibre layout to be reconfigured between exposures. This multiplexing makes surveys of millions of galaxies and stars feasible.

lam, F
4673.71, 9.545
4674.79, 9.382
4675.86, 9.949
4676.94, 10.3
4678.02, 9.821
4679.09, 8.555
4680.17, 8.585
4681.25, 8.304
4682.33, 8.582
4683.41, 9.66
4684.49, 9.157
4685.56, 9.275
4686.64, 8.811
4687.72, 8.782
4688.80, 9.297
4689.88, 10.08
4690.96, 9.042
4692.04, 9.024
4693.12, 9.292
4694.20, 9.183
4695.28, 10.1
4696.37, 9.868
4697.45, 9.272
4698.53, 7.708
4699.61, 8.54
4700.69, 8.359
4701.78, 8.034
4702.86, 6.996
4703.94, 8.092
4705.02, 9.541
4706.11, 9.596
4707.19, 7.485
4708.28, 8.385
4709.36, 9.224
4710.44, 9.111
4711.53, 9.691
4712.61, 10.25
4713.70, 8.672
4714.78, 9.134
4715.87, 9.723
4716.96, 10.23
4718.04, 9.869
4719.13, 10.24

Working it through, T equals 7.708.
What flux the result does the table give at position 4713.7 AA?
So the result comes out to 8.672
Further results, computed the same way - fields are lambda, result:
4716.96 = 10.23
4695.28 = 10.1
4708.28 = 8.385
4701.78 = 8.034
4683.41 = 9.66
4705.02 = 9.541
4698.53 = 7.708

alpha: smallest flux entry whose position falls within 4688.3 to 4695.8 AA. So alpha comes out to 9.024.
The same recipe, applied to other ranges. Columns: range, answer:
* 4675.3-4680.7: 8.555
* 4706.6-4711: 7.485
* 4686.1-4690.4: 8.782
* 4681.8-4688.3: 8.582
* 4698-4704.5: 6.996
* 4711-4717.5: 8.672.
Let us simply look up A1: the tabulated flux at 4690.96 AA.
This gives 9.042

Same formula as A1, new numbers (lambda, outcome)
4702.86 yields 6.996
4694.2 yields 9.183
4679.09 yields 8.555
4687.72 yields 8.782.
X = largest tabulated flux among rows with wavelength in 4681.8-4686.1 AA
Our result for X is 9.66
